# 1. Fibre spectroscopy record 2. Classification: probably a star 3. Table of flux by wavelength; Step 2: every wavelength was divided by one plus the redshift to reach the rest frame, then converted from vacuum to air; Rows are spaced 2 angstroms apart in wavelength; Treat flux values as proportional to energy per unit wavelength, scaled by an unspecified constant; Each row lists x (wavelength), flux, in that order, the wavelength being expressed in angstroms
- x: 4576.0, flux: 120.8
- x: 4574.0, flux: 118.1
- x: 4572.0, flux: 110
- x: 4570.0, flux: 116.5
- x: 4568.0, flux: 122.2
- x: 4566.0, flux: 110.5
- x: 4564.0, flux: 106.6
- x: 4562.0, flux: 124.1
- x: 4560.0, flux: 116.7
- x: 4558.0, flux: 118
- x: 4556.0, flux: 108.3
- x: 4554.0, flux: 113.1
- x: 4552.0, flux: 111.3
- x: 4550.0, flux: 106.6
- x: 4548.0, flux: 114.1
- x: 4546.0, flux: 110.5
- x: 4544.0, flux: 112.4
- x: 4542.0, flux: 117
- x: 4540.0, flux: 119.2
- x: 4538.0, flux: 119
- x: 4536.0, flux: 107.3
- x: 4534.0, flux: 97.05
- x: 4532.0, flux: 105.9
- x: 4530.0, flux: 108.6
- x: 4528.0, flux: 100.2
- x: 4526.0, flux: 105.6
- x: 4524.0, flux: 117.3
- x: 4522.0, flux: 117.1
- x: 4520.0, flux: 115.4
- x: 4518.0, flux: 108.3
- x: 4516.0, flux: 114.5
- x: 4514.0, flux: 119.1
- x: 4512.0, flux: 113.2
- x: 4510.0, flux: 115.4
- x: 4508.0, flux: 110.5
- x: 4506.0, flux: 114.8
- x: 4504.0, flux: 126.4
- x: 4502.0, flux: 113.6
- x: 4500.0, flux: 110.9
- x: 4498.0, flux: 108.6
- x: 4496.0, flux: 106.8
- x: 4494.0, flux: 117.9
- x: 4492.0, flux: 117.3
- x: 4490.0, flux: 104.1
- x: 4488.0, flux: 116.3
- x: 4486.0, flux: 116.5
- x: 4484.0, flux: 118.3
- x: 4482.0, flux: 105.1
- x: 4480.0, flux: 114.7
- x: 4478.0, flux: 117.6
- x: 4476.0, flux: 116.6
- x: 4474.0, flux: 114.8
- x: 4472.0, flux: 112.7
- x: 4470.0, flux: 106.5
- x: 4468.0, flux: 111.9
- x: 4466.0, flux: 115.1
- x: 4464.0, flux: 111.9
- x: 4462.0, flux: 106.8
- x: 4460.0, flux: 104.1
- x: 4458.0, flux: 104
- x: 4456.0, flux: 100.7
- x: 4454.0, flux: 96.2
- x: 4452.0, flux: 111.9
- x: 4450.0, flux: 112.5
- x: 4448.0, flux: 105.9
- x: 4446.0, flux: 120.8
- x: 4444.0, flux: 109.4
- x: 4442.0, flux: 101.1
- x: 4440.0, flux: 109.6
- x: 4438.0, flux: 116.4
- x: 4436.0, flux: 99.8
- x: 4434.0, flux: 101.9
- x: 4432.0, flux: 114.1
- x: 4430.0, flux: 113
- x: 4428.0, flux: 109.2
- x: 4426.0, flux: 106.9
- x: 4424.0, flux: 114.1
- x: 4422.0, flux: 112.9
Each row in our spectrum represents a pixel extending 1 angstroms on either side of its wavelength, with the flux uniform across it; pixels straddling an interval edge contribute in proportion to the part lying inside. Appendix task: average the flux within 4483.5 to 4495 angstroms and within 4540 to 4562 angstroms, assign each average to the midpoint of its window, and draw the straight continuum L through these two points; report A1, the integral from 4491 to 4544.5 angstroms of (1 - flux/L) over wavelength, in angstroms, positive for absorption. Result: 0.82 angstroms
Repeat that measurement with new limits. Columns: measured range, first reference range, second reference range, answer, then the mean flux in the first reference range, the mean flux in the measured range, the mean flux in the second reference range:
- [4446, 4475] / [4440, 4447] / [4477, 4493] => 0.8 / 110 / 109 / 114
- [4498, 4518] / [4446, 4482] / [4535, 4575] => -0.5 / 110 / 115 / 114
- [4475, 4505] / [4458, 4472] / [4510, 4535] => -1.2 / 109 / 114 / 110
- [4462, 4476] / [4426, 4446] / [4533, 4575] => -0.3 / 109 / 112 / 113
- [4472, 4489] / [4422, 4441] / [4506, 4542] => -0.6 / 110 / 115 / 112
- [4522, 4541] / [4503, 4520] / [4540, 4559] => 0.8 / 115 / 109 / 113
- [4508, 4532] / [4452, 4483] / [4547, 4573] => 0.0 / 109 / 112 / 114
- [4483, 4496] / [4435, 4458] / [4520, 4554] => -0.6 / 108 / 114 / 111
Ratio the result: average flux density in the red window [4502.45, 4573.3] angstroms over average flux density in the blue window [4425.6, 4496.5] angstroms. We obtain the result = 1.02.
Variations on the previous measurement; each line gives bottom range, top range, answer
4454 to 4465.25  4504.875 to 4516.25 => 1.09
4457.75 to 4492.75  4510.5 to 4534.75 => 0.99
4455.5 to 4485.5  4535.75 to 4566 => 1.02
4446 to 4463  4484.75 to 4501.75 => 1.06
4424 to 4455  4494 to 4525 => 1.05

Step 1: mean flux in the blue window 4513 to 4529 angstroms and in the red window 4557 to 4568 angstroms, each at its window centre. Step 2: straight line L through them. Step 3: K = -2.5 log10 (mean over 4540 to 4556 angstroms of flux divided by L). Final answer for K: 0.021 mag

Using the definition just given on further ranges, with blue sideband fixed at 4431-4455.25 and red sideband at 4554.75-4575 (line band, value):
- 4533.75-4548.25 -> 0.01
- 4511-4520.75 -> -0.02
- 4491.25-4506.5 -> -0.03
